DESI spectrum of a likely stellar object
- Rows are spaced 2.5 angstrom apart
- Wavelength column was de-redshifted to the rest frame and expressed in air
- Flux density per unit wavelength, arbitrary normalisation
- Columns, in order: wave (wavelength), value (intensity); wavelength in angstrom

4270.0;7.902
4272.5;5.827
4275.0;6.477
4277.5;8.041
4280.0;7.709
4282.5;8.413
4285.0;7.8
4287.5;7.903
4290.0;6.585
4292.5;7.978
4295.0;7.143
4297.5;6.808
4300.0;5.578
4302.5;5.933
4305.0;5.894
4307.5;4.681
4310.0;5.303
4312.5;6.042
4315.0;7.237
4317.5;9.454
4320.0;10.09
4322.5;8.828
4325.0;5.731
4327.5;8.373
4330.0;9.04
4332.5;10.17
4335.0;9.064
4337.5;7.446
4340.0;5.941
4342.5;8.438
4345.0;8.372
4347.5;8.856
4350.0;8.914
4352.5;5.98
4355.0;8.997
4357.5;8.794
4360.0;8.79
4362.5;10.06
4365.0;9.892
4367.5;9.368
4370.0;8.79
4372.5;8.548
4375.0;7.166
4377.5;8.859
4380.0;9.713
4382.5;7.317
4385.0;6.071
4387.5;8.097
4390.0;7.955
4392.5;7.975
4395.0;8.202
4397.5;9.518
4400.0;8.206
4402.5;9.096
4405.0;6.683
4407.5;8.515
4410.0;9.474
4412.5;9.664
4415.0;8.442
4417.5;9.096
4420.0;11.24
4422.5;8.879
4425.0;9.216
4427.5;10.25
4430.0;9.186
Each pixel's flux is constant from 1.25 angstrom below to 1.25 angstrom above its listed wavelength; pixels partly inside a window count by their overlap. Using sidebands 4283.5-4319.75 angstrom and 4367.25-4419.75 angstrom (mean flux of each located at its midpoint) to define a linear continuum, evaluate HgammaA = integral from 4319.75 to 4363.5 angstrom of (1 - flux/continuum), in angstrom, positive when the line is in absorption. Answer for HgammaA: -4.9 angstrom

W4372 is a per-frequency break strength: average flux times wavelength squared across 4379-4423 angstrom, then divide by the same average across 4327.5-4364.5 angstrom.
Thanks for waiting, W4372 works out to 1.03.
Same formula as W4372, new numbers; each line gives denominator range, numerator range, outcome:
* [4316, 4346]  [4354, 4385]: 1.06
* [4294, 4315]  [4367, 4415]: 1.45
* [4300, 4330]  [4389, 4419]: 1.27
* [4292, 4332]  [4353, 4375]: 1.27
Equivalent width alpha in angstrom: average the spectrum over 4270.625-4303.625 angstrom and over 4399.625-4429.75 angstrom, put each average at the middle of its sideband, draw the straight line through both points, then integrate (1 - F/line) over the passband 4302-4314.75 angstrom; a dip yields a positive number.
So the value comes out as 3.02 angstrom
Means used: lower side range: 7.11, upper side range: 9.09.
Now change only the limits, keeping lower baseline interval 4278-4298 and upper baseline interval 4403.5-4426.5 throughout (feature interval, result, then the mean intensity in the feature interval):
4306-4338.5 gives 0.8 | 7.79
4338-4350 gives 0.4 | 7.98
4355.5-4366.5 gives -1.2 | 9.36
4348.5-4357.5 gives 0.2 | 8.1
